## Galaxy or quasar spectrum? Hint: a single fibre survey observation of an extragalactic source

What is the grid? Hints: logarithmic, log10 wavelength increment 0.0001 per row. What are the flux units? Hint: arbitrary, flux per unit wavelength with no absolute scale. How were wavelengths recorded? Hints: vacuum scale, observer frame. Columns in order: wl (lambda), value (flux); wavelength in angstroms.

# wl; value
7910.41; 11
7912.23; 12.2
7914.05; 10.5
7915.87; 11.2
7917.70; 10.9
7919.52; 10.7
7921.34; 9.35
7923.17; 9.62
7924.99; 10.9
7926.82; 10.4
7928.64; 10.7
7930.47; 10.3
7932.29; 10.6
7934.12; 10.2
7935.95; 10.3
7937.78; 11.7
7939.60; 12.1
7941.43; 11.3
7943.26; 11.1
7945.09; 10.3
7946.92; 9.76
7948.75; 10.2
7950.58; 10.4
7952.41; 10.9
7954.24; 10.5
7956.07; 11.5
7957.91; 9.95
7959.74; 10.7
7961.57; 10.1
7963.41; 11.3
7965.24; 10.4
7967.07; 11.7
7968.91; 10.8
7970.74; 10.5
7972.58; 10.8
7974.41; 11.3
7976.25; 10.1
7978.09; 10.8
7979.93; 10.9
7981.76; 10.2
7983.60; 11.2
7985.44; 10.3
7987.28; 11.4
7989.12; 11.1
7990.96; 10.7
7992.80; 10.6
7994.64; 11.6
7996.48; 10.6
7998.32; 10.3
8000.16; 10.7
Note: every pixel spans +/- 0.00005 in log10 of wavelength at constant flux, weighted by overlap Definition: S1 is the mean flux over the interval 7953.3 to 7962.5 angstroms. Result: 10.5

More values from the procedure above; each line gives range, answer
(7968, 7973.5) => 10.7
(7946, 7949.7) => 9.98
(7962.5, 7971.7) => 10.9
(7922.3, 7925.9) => 10.3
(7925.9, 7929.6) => 10.5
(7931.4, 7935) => 10.4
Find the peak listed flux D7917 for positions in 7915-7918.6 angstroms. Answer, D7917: 11.2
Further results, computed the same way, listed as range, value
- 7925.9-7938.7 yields 11.7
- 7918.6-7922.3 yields 10.7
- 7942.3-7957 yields 11.5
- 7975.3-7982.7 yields 10.9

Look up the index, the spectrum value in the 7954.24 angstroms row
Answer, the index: 10.5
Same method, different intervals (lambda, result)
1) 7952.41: 10.9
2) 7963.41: 11.3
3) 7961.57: 10.1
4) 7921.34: 9.35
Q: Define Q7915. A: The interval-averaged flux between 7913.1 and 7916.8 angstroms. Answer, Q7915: 10.9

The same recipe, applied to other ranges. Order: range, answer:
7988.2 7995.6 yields 11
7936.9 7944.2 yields 11.6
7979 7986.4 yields 10.7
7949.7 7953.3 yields 10.7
